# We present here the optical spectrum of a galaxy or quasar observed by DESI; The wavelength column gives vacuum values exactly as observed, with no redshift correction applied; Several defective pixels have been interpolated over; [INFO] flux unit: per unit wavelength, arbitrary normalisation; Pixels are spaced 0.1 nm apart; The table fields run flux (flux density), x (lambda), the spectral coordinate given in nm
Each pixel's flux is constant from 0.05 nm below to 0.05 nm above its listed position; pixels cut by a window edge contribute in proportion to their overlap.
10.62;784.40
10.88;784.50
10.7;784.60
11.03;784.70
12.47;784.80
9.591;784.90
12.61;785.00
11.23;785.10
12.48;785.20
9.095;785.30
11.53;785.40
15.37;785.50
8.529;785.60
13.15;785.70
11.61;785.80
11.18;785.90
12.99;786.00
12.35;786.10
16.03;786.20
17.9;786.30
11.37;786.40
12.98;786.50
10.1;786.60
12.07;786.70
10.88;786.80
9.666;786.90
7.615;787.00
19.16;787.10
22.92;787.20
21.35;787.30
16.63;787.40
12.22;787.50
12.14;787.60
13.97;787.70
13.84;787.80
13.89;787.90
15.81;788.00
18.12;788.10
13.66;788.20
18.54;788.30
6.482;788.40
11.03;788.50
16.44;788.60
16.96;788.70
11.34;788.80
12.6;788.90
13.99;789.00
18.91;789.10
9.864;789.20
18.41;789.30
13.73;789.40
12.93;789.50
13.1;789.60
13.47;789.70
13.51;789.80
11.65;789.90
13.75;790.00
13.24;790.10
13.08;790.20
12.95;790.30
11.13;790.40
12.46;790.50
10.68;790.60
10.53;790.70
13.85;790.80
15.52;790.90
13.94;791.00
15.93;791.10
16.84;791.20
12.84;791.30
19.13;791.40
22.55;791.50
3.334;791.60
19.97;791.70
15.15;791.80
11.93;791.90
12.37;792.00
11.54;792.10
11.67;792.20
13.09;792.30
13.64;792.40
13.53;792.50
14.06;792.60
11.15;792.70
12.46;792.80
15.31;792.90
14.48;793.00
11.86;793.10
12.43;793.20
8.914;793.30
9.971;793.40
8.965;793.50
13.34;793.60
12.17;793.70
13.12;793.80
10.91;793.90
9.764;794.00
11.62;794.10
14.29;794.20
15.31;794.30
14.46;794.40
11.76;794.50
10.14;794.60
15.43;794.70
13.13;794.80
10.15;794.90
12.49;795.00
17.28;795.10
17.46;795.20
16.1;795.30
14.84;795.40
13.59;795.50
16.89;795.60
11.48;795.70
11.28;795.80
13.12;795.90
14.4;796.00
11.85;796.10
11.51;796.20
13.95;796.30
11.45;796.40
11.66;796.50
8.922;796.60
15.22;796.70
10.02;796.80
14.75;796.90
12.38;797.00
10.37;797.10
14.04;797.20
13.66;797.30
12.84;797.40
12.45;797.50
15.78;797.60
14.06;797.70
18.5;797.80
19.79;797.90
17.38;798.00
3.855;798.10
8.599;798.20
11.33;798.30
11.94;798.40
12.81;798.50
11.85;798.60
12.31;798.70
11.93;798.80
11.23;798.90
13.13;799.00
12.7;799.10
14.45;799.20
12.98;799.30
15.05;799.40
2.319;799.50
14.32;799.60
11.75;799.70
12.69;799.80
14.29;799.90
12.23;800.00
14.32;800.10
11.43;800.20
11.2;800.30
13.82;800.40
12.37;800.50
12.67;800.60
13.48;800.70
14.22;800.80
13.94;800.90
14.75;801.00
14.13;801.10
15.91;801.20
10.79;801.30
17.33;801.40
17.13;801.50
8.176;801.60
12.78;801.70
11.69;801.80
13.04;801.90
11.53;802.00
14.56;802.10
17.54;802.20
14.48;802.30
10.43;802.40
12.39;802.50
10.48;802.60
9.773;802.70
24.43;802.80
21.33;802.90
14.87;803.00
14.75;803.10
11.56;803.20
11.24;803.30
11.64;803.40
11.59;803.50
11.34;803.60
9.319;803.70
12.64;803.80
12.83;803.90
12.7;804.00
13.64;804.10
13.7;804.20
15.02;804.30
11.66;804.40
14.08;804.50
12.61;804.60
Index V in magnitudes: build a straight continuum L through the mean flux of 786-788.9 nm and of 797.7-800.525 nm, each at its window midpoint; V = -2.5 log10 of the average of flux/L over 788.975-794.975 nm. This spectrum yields 0.03 mag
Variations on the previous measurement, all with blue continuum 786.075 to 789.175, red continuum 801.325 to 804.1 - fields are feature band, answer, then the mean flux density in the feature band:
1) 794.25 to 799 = 0.049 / 13.1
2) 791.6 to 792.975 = 0.062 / 13.2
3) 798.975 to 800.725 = 0.087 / 12.5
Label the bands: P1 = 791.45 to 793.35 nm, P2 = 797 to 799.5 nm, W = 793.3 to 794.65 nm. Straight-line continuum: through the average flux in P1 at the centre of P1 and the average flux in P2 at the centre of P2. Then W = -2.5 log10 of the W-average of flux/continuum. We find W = 0.10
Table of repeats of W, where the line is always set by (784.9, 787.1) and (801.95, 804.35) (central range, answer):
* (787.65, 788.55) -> -0.142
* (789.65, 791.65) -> -0.090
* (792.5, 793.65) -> 0.043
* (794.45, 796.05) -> -0.073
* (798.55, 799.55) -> 0.118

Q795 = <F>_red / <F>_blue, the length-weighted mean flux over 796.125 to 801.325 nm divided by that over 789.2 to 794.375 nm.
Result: 1.0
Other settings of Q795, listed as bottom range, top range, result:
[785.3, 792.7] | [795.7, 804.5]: 0.95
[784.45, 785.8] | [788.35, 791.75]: 1.20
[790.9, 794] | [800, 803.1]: 1.05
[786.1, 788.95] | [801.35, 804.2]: 0.95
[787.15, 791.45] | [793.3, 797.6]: 0.90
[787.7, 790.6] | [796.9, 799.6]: 0.93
